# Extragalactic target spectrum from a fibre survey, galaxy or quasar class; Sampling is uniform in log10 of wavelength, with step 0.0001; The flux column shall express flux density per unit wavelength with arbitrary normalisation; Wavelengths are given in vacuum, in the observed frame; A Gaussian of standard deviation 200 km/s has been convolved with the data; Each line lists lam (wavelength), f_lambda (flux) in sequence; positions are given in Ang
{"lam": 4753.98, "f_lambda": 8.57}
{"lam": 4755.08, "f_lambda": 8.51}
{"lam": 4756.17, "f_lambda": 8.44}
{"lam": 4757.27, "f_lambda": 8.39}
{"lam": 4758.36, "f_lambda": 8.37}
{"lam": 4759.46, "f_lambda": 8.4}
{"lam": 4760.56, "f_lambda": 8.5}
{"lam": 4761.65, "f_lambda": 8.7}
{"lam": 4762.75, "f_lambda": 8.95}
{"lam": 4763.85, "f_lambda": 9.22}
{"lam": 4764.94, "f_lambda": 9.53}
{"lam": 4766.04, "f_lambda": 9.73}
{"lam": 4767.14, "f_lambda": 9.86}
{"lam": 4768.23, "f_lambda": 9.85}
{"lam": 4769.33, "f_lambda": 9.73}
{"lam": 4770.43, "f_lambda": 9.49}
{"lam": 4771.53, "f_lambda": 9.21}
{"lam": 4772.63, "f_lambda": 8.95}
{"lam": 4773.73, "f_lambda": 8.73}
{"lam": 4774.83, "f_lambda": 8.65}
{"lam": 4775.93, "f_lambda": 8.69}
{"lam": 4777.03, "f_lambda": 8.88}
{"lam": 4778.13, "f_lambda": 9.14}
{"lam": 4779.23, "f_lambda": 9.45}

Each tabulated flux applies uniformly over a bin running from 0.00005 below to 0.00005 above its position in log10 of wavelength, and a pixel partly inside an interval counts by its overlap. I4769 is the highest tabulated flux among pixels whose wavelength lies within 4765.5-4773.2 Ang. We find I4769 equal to 9.86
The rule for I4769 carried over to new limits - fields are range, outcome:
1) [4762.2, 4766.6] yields 9.73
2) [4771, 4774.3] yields 9.21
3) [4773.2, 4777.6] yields 8.88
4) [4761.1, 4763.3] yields 8.95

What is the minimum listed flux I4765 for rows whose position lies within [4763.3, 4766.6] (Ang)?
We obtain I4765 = 9.22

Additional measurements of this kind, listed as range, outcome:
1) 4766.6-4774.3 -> 8.73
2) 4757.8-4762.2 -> 8.37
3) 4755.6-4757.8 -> 8.39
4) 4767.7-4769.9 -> 9.73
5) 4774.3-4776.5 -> 8.65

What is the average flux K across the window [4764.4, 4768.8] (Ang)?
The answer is 9.74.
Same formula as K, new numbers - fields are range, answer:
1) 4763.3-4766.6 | 9.5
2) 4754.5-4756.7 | 8.48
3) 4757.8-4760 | 8.39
